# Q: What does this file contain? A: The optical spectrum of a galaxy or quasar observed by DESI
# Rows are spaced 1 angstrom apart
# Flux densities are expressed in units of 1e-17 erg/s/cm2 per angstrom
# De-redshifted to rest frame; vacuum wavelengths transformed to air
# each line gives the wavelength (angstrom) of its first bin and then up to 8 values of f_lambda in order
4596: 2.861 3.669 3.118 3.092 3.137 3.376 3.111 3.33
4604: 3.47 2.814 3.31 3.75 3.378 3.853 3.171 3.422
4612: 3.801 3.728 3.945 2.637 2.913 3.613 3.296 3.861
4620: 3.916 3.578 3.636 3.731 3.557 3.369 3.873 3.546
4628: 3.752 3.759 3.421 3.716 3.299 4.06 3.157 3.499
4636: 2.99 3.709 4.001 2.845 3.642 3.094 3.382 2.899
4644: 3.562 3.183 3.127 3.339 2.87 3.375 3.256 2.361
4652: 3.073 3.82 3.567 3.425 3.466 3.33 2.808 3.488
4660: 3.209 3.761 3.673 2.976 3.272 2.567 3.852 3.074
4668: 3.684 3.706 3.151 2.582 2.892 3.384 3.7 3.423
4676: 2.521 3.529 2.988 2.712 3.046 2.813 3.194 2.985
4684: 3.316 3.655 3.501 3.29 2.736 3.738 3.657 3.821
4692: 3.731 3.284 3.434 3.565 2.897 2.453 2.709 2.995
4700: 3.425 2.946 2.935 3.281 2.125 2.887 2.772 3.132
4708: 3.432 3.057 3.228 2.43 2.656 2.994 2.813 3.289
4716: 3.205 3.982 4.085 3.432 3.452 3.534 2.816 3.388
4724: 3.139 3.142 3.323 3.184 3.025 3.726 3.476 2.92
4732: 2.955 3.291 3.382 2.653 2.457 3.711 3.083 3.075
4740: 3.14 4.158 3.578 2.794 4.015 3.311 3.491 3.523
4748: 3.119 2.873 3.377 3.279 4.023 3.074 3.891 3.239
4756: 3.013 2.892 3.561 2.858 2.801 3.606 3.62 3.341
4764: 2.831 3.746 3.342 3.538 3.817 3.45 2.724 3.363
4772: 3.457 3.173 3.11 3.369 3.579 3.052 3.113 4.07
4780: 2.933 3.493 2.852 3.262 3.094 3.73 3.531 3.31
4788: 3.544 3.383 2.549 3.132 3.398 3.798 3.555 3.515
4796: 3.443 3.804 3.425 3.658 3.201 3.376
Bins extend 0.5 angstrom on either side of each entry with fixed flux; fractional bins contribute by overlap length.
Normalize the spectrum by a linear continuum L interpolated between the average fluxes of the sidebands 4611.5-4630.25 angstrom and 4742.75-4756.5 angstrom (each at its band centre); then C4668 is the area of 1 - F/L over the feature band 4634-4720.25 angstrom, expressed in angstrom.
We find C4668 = 6.6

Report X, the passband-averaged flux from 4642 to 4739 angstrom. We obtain 3.2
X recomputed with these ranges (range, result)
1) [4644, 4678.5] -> 3.25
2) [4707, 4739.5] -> 3.2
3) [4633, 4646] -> 3.35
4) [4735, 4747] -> 3.33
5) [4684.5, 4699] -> 3.31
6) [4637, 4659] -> 3.27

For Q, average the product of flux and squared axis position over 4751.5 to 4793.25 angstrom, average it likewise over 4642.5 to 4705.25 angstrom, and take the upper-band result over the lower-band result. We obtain 1.08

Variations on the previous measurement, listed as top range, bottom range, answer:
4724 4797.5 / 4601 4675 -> 1.03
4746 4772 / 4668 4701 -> 1.07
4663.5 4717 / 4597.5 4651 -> 0.95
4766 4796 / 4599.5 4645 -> 1.03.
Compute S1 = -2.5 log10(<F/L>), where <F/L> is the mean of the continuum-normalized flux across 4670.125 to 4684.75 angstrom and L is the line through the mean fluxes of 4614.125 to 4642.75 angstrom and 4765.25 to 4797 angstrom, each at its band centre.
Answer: 0.12 mag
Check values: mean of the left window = 3.5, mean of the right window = 3.35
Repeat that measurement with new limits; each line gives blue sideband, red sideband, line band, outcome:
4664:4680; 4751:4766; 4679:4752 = 0.013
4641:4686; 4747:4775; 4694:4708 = 0.101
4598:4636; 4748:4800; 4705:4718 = 0.093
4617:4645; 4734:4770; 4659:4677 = 0.059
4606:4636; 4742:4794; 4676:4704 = 0.087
